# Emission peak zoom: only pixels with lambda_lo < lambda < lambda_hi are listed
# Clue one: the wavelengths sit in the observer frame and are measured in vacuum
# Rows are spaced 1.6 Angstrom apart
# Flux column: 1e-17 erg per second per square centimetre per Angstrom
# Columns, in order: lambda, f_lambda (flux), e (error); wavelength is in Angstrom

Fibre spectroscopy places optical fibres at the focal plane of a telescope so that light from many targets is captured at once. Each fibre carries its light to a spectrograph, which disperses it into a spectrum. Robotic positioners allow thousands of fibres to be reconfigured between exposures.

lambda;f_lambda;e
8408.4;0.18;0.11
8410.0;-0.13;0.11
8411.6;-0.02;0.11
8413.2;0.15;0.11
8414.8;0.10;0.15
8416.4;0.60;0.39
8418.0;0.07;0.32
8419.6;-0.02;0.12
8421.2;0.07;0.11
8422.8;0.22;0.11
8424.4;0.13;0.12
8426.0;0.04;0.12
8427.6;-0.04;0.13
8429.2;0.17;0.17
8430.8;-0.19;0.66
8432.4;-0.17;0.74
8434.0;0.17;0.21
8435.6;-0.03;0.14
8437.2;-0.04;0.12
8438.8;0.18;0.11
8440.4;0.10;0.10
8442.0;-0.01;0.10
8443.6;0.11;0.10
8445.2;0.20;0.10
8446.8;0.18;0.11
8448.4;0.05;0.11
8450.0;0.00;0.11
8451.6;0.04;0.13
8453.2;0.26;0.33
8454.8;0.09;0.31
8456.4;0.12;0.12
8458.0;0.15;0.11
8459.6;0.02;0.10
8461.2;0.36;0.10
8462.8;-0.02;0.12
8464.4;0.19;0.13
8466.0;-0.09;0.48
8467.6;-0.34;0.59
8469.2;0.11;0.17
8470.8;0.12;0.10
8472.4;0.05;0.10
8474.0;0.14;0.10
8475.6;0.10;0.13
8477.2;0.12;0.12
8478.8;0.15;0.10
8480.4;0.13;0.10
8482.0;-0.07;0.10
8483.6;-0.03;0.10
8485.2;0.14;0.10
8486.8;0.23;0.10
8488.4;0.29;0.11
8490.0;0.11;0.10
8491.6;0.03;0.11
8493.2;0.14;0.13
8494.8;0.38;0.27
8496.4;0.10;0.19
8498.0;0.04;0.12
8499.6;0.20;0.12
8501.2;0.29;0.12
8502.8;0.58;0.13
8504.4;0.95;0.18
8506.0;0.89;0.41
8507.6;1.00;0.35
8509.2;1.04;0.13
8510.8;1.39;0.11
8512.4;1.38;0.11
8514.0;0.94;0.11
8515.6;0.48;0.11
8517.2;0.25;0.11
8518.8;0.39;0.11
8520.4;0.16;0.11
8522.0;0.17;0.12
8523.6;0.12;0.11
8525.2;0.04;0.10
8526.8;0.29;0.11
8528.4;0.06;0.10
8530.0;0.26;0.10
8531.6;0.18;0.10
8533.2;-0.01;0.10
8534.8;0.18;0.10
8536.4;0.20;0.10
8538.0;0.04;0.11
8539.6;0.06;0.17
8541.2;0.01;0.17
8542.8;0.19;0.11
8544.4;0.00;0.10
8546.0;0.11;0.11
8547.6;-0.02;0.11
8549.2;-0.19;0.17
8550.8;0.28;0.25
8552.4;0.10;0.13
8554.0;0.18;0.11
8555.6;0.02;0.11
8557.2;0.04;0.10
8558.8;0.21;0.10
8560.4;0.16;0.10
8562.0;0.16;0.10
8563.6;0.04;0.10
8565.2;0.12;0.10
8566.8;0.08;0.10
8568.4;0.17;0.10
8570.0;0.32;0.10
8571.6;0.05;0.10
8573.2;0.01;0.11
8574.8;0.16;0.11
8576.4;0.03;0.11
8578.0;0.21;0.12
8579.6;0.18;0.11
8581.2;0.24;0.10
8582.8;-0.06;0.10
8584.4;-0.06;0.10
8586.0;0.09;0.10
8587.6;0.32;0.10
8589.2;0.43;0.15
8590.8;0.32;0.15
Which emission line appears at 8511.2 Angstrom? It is [O II] 3727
